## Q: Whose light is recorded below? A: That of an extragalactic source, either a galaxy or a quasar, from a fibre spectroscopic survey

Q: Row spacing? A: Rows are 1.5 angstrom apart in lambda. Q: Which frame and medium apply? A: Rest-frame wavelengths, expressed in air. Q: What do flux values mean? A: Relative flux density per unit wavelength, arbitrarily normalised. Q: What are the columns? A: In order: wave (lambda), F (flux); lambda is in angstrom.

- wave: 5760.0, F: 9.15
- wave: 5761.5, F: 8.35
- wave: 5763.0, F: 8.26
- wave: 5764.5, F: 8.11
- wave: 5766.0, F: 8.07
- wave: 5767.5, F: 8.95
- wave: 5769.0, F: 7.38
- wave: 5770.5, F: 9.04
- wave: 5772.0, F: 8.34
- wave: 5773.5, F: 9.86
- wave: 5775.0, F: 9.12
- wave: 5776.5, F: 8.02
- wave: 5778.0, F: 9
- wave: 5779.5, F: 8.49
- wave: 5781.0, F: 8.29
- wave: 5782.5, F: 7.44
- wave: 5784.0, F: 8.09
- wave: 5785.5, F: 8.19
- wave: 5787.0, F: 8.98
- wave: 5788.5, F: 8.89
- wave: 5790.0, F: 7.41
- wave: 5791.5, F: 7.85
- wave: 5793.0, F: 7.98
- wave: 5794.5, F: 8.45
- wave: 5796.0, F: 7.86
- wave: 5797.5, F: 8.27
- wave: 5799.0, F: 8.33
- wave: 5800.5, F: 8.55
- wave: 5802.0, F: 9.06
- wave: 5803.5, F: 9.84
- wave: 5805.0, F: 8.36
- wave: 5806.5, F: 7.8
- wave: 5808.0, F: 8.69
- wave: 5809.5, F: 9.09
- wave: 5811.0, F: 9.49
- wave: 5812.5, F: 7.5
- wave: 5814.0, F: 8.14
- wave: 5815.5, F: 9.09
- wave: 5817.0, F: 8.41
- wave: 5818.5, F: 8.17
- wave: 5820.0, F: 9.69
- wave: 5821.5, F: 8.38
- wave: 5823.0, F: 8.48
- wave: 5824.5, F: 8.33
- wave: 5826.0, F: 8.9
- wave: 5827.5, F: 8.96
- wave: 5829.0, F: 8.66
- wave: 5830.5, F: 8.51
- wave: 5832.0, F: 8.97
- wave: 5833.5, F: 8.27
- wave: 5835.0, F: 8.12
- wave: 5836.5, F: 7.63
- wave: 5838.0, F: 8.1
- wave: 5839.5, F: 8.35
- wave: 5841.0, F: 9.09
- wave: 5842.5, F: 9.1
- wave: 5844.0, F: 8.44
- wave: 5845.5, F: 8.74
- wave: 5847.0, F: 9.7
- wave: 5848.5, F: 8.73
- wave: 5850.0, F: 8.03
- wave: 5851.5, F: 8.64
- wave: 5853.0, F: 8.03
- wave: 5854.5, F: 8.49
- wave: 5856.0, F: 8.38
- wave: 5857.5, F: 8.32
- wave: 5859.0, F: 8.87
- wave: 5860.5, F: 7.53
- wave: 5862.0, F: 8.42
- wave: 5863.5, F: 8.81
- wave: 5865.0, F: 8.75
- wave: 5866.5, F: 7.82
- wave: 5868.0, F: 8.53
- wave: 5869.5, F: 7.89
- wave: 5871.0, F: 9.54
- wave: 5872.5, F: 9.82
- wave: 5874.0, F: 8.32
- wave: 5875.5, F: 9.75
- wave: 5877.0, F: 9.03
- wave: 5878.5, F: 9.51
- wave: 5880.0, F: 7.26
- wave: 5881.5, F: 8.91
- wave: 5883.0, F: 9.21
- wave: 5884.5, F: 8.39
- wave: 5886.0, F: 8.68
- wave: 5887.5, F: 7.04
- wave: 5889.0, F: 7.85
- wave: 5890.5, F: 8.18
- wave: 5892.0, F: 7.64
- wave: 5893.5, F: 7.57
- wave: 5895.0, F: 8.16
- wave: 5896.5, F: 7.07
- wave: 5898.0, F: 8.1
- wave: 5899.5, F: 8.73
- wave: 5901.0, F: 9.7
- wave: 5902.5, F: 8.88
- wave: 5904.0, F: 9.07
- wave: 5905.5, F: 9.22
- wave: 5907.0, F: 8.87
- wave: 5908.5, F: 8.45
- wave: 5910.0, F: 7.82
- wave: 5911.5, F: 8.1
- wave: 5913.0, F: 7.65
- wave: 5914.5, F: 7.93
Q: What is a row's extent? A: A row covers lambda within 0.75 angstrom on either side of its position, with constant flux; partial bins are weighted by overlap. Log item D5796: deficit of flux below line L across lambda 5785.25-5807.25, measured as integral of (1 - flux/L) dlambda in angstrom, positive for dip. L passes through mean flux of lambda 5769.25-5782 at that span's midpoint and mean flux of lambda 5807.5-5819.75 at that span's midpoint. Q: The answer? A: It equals 0.7 angstrom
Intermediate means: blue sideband 8.69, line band 8.39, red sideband 8.62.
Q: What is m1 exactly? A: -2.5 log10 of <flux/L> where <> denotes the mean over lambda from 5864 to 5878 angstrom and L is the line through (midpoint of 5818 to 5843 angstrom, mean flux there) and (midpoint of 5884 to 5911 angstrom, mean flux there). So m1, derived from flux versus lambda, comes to -0.05 mag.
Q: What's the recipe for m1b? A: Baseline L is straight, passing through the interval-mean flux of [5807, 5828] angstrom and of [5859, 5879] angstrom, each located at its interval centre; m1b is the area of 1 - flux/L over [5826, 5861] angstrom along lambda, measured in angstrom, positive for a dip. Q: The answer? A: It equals 0.7 angstrom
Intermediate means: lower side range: 8.65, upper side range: 8.74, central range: 8.52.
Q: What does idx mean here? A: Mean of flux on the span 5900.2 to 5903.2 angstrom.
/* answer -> 9.29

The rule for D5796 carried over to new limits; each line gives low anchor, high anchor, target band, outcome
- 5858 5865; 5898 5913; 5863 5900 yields 0.5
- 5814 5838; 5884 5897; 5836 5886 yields -2.8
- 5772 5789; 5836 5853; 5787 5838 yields 0.5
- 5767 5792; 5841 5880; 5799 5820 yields -0.3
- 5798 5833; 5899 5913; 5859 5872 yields 0.3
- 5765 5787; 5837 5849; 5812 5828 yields 0.2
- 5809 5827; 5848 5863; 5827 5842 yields 0.1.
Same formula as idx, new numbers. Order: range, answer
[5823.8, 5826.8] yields 8.63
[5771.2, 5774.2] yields 9.09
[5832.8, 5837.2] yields 8.01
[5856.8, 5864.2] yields 8.39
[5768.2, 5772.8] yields 8.28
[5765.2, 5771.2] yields 8.35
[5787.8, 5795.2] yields 8.11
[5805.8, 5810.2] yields 8.53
